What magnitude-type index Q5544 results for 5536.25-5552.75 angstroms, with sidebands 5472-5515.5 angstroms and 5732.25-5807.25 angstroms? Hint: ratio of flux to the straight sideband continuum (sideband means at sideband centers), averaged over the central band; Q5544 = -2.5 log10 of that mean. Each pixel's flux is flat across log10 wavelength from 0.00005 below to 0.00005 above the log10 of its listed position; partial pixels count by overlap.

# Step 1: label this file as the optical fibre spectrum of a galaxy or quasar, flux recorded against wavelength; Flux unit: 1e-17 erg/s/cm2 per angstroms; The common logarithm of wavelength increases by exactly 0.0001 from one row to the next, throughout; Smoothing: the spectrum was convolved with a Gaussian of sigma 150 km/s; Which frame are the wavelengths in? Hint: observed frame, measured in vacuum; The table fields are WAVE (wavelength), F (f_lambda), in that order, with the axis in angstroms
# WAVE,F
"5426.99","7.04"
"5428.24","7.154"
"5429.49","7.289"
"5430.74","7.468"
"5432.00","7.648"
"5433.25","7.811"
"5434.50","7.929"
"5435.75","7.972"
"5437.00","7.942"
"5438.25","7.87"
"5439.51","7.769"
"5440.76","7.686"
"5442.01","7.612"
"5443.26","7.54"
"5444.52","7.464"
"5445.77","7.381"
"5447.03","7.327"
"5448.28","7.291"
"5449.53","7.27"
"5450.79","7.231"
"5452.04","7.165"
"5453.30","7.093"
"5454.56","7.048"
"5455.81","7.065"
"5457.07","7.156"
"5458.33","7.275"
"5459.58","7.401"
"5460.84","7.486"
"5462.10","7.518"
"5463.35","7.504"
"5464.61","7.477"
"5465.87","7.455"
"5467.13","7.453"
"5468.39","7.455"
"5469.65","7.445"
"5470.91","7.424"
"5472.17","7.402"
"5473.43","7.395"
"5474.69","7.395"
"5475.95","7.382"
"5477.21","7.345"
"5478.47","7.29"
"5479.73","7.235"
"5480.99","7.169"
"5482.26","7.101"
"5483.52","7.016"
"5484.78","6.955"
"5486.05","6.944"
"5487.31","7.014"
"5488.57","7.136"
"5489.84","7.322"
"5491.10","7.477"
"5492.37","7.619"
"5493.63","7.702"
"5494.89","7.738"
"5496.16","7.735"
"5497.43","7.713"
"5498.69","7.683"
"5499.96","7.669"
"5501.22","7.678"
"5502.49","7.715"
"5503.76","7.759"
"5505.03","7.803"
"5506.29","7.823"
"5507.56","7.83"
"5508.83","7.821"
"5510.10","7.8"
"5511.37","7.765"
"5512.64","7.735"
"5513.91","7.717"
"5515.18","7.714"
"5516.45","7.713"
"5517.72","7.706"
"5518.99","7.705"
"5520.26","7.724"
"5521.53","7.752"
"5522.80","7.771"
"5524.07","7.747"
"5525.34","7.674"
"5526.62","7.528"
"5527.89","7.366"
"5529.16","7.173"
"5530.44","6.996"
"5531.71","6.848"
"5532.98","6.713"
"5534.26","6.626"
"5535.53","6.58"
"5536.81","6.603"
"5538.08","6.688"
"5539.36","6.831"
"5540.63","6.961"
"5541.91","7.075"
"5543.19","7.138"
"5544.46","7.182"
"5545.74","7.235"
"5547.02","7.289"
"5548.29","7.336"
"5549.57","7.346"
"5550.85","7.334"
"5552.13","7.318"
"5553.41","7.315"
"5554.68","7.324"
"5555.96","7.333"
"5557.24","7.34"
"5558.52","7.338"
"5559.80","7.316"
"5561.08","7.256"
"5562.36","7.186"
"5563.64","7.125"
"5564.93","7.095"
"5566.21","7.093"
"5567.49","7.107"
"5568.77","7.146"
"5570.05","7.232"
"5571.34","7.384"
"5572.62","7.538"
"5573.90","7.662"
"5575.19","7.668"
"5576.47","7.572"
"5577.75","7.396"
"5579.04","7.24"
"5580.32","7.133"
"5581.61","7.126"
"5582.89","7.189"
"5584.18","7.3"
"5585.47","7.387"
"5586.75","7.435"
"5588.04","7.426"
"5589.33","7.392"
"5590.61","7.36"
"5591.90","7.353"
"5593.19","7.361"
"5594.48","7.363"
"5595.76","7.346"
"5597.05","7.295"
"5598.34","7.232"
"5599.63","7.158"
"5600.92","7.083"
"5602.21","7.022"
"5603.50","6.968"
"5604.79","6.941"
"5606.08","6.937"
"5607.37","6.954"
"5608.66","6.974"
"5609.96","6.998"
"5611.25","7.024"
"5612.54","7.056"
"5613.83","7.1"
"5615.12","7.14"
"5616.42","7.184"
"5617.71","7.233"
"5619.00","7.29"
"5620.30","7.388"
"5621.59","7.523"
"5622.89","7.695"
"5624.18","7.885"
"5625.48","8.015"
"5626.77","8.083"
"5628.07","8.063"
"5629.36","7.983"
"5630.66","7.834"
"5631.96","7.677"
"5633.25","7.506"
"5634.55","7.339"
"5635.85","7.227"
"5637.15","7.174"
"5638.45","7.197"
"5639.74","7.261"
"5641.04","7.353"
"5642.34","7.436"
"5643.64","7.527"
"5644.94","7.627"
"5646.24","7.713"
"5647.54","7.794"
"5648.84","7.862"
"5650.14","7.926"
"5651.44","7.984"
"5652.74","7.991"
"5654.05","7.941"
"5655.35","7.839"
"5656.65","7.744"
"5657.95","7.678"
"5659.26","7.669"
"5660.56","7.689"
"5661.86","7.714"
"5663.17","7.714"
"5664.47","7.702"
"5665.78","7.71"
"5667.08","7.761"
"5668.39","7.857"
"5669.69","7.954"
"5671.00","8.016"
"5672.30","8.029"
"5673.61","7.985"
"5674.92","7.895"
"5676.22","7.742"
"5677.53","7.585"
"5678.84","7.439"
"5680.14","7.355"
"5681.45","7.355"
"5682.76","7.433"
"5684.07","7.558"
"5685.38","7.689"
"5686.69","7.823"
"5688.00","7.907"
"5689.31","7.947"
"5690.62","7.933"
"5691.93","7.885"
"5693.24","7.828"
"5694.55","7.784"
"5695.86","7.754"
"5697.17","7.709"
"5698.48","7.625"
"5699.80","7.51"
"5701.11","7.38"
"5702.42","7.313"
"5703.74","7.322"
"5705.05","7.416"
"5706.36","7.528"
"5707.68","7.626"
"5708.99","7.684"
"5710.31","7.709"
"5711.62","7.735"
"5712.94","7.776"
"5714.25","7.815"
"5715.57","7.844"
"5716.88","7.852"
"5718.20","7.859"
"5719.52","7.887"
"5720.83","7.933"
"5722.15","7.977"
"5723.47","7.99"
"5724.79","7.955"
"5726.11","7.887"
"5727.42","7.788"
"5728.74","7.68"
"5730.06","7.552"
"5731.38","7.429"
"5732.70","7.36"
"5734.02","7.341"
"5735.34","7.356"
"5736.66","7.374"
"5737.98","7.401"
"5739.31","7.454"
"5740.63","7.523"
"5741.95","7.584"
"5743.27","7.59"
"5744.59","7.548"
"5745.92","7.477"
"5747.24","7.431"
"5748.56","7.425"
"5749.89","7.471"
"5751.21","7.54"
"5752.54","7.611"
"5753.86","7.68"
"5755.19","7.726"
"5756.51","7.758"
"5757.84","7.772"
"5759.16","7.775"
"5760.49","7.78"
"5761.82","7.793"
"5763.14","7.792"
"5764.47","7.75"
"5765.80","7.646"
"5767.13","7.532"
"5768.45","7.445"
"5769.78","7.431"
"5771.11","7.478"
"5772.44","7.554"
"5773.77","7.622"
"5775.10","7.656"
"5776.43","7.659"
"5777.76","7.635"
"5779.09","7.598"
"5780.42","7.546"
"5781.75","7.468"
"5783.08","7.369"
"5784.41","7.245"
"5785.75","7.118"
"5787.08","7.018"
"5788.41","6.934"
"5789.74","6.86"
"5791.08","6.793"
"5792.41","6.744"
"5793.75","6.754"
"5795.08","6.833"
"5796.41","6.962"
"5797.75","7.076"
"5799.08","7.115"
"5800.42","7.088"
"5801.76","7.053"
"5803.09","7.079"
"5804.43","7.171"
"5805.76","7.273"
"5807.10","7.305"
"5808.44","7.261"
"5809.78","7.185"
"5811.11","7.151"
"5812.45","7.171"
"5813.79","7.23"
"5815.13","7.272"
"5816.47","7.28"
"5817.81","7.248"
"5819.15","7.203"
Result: 0.06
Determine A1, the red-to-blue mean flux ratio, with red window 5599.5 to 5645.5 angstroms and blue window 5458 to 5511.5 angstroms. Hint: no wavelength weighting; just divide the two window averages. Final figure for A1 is 1.0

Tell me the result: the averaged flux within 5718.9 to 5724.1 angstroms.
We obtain 7.95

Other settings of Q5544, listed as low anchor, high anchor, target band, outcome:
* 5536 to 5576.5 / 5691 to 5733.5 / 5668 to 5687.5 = -0.02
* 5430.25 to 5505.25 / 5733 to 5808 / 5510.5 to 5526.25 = -0.04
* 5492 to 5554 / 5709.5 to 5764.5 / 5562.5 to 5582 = 0.03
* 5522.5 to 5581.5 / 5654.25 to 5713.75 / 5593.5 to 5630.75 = 0.02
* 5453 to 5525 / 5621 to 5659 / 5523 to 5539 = 0.07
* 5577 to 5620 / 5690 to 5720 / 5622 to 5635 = -0.07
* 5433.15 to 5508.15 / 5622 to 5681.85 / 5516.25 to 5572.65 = 0.05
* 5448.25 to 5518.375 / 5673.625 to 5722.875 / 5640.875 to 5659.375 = -0.02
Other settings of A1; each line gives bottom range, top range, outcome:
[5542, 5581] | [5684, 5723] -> 1.06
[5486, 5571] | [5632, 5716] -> 1.04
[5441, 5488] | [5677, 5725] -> 1.05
